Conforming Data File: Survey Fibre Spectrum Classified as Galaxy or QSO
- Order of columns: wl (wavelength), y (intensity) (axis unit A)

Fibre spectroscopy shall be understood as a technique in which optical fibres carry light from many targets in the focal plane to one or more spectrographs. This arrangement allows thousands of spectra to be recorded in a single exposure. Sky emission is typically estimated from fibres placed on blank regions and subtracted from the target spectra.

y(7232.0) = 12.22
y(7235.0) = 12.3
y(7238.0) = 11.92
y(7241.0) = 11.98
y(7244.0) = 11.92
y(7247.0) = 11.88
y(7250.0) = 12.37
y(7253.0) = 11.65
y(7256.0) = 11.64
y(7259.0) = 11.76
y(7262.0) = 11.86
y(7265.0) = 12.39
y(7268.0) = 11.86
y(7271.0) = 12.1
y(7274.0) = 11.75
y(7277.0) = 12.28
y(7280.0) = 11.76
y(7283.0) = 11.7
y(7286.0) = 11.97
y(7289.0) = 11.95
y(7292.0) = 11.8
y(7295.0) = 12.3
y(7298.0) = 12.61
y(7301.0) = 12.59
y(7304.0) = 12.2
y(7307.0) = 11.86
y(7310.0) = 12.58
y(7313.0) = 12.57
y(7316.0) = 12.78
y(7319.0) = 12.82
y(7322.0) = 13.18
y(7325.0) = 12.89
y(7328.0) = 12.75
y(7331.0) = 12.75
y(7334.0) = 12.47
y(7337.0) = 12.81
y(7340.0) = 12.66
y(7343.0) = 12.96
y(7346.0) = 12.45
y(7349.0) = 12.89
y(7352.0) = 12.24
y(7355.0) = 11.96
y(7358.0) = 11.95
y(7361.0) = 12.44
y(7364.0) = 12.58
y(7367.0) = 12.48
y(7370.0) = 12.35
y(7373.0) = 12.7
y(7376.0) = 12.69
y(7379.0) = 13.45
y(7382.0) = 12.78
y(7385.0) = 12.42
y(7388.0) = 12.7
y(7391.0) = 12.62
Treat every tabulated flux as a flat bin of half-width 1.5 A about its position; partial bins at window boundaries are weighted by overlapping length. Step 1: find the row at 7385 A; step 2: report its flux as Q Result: 12.42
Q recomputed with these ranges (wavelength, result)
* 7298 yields 12.61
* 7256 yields 11.64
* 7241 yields 11.98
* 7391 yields 12.62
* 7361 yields 12.44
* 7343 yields 12.96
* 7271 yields 12.1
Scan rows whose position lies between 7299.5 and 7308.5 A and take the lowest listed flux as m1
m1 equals 11.86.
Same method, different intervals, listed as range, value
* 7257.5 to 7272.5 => 11.76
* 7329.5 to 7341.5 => 12.47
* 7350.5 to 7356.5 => 11.96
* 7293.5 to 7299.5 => 12.3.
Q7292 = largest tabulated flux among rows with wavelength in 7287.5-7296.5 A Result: 12.3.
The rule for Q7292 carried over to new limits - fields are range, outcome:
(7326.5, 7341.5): 12.81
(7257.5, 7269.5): 12.39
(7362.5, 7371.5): 12.58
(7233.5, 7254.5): 12.37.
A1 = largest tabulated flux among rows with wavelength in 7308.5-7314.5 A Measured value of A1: 12.58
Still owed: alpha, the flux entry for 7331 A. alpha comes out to 12.75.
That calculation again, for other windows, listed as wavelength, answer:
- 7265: 12.39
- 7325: 12.89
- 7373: 12.7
